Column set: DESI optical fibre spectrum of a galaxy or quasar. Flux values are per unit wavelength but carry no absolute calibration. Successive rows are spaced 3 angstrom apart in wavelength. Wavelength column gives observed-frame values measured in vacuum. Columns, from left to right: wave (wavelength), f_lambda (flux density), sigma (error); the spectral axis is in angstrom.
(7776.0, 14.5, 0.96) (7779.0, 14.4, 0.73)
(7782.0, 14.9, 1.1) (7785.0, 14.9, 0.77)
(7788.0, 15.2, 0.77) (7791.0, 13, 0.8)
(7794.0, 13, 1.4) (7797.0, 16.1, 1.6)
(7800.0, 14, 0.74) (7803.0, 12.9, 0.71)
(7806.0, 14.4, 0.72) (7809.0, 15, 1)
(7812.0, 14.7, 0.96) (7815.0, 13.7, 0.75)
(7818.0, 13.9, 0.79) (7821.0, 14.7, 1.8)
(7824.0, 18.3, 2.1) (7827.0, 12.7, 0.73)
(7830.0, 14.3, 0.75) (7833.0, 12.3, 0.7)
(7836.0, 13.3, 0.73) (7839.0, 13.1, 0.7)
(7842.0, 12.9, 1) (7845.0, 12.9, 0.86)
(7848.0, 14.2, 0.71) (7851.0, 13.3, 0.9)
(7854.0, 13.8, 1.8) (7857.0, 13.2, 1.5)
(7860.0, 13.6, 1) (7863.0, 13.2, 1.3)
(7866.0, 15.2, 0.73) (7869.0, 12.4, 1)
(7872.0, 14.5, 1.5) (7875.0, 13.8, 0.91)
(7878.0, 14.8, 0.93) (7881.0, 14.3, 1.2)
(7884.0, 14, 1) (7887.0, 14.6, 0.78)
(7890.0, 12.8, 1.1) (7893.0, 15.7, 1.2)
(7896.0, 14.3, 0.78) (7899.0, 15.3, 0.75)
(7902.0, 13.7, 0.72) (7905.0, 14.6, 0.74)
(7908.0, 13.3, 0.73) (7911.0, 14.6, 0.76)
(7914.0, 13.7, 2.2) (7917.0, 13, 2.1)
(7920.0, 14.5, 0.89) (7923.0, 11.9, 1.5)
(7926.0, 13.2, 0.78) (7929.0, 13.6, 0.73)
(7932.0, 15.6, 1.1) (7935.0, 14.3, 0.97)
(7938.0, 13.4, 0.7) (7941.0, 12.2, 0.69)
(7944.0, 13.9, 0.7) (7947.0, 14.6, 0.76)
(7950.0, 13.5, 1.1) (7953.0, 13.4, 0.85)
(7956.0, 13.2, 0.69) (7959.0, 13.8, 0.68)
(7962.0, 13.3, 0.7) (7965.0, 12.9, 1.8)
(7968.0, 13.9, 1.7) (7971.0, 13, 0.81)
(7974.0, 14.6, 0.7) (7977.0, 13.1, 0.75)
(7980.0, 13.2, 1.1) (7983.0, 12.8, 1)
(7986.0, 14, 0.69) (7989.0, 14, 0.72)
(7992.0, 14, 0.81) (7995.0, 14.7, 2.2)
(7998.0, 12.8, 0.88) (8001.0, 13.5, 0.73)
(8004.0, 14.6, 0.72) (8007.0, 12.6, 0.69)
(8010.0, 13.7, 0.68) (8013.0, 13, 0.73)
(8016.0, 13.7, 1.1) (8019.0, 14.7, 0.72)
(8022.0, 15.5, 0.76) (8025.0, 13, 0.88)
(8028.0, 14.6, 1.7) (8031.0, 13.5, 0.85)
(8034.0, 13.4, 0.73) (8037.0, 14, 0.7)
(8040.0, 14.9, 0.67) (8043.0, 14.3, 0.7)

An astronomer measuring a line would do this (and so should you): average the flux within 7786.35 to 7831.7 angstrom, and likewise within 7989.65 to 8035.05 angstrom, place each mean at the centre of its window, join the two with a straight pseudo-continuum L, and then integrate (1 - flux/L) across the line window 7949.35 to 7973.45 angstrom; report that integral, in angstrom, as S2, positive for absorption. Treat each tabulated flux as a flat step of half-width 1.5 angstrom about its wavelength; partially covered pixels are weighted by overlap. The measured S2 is 0.9 angstrom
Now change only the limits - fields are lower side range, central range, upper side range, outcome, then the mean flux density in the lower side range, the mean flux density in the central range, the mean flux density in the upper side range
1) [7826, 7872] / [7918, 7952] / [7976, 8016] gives -0.5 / 13.4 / 13.7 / 13.6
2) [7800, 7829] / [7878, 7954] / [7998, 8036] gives 0.9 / 14.4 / 13.9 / 13.8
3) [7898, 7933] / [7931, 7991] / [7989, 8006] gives 1.1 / 13.9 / 13.6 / 13.9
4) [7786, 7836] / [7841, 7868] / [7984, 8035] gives 1.1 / 14.2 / 13.6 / 13.8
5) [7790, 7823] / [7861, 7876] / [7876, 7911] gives 0.5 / 14.2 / 13.8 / 14.3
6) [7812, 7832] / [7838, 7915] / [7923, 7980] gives 1.2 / 14.6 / 13.9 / 13.6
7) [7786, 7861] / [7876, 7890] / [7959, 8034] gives -0.4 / 13.9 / 14.2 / 13.7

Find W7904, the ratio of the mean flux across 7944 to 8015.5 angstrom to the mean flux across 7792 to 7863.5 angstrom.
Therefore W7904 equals 1.0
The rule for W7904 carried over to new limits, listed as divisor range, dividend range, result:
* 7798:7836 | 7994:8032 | 0.97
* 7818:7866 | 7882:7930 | 1.01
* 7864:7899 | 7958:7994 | 0.95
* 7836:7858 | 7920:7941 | 1.02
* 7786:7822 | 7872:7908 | 1.01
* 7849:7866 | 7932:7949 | 1.02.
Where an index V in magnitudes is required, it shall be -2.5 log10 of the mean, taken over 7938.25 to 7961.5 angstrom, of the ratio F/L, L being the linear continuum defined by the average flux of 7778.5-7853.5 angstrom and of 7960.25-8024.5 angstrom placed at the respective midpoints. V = 0.022 mag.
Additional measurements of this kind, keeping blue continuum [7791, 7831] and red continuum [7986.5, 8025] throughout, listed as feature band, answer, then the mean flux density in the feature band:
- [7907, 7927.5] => 0.051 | 13.5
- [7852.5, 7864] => 0.063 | 13.5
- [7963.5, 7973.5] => 0.045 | 13.4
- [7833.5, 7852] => 0.085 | 13.2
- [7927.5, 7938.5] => -0.018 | 14.3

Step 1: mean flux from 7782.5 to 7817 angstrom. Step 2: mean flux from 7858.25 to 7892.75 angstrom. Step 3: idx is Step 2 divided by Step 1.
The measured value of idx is 1.0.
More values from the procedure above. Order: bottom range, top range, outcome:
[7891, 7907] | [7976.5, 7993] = 0.93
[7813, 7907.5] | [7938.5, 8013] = 0.97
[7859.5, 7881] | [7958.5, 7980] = 0.96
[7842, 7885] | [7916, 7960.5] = 0.99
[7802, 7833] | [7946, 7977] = 0.94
